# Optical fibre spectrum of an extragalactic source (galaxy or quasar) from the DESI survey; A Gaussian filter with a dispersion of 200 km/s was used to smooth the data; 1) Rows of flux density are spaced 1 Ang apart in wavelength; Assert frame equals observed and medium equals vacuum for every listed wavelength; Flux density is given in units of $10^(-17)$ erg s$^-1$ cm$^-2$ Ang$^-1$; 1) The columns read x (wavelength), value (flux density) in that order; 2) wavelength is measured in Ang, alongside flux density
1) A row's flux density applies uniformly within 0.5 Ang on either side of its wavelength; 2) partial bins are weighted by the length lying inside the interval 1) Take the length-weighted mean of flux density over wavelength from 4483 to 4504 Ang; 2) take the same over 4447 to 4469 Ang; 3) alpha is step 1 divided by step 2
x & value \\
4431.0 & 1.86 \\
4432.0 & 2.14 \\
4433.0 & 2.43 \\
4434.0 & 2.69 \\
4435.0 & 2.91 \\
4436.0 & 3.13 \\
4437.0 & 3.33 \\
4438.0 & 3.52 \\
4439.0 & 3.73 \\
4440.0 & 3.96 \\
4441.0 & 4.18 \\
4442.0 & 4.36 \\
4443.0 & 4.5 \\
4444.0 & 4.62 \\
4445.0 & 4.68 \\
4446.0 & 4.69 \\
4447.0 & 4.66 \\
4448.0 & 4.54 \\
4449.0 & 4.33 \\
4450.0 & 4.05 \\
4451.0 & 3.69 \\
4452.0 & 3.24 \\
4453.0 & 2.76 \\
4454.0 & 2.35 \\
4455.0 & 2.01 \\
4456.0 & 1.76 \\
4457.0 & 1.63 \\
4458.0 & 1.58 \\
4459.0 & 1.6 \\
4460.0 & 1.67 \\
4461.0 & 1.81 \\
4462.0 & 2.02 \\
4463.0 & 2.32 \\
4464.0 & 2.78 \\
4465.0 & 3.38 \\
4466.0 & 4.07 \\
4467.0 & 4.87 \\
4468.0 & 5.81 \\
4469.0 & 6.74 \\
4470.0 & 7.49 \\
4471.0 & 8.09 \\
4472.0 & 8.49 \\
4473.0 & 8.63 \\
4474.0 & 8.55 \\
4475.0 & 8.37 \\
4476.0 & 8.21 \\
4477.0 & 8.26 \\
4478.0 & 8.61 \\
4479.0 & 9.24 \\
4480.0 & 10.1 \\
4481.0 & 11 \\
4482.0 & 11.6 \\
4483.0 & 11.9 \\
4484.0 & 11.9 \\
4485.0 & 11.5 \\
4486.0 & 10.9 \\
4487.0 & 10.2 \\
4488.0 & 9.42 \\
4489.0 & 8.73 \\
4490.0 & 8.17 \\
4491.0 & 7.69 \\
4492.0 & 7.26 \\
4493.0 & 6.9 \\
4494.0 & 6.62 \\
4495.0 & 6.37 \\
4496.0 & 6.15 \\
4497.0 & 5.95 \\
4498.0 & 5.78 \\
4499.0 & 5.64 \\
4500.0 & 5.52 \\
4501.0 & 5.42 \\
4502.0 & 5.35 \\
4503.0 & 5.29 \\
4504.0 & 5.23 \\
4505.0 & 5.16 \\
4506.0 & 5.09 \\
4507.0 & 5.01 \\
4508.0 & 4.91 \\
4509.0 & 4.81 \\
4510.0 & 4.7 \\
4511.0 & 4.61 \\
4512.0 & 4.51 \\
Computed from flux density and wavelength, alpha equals 2.46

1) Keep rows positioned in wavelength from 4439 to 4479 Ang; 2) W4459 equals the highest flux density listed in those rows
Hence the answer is 9.24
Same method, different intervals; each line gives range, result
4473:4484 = 11.9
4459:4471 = 8.09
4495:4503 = 6.37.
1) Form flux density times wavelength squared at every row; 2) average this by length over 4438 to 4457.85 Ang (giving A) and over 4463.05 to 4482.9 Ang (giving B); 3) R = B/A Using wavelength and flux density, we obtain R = 2.11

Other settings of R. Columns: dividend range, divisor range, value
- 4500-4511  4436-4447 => 1.27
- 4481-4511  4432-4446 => 2.02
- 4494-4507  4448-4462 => 2.24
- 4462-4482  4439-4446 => 1.65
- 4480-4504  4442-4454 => 2.00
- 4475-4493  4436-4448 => 2.34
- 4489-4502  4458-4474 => 1.41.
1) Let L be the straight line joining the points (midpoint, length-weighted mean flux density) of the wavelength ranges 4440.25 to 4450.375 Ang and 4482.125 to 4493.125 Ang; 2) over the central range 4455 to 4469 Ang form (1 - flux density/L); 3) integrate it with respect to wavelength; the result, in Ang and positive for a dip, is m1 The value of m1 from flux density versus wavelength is 8.1 Ang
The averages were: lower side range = 4.45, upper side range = 9.67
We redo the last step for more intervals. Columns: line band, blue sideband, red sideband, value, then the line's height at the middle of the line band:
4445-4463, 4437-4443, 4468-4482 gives 8.5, 5.81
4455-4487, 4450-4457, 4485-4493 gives -1.5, 5.76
